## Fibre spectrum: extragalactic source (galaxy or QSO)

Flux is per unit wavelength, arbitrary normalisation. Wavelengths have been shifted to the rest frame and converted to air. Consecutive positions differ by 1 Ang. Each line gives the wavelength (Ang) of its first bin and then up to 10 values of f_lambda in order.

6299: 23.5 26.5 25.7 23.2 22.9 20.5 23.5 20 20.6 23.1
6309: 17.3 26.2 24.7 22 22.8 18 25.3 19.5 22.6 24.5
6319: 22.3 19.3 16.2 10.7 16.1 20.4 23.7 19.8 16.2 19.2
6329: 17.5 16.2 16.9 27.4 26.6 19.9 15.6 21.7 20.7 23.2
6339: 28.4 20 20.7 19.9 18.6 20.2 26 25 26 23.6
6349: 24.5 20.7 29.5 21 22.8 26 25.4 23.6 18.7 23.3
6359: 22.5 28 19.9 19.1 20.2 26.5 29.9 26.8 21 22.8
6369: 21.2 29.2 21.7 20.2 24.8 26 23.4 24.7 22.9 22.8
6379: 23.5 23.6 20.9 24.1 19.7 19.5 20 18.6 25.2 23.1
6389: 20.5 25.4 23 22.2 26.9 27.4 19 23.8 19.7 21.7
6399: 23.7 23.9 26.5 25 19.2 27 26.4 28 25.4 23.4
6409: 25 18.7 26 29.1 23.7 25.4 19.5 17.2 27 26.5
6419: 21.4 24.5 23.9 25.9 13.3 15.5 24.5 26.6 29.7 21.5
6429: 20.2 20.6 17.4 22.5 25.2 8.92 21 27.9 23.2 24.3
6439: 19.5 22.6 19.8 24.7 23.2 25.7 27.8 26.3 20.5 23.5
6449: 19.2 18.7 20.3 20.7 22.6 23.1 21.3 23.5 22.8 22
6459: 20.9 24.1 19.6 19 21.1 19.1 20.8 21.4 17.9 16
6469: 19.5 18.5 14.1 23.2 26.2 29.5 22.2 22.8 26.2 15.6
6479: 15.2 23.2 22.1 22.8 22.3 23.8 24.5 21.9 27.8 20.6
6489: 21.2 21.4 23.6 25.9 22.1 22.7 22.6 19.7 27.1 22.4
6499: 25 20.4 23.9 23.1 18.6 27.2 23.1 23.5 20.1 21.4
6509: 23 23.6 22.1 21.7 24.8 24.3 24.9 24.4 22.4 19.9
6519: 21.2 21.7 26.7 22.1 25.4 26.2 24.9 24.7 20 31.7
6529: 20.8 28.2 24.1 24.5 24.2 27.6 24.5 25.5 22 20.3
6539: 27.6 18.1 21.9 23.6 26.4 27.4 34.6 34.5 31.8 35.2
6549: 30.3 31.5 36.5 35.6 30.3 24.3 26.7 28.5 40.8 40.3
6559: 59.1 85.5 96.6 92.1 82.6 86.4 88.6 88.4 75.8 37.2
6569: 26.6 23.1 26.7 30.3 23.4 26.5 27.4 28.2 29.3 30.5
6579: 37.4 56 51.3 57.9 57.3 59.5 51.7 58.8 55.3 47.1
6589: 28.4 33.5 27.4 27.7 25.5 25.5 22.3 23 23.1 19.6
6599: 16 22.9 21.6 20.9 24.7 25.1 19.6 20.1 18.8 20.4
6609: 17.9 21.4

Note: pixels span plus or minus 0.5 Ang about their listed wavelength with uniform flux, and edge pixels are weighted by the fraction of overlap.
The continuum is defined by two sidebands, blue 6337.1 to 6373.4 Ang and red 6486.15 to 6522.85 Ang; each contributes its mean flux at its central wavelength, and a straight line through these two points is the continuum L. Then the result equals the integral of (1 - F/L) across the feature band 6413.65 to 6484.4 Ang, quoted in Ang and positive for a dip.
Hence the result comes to 4.0 Ang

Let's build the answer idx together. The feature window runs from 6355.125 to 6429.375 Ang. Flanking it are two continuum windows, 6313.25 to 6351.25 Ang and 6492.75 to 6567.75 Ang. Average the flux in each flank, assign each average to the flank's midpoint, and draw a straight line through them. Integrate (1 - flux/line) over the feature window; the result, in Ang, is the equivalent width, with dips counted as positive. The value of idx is 3.8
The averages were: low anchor 21.1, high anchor 32.6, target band 23.3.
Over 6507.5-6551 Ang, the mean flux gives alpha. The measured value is 25.3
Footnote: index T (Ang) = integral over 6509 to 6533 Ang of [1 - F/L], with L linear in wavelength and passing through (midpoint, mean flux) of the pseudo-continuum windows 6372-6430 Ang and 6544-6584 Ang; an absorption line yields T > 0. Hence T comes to 9.6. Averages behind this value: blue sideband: 23.2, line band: 23.9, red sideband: 45.7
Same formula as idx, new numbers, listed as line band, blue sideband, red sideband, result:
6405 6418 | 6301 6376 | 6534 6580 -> 1.8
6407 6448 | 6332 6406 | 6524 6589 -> 7.9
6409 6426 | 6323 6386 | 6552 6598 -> 3.5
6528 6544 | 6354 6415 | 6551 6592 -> 6.9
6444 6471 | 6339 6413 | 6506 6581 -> 7.0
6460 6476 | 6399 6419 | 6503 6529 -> 2.1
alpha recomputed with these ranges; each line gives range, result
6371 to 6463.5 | 22.7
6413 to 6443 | 22.1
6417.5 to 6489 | 21.9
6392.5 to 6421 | 24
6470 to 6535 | 23.2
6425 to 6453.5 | 22.3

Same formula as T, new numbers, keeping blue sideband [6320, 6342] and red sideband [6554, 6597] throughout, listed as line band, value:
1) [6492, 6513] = 8.4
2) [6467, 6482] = 6.0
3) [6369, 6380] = 0.3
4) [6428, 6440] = 3.8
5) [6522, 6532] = 3.9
